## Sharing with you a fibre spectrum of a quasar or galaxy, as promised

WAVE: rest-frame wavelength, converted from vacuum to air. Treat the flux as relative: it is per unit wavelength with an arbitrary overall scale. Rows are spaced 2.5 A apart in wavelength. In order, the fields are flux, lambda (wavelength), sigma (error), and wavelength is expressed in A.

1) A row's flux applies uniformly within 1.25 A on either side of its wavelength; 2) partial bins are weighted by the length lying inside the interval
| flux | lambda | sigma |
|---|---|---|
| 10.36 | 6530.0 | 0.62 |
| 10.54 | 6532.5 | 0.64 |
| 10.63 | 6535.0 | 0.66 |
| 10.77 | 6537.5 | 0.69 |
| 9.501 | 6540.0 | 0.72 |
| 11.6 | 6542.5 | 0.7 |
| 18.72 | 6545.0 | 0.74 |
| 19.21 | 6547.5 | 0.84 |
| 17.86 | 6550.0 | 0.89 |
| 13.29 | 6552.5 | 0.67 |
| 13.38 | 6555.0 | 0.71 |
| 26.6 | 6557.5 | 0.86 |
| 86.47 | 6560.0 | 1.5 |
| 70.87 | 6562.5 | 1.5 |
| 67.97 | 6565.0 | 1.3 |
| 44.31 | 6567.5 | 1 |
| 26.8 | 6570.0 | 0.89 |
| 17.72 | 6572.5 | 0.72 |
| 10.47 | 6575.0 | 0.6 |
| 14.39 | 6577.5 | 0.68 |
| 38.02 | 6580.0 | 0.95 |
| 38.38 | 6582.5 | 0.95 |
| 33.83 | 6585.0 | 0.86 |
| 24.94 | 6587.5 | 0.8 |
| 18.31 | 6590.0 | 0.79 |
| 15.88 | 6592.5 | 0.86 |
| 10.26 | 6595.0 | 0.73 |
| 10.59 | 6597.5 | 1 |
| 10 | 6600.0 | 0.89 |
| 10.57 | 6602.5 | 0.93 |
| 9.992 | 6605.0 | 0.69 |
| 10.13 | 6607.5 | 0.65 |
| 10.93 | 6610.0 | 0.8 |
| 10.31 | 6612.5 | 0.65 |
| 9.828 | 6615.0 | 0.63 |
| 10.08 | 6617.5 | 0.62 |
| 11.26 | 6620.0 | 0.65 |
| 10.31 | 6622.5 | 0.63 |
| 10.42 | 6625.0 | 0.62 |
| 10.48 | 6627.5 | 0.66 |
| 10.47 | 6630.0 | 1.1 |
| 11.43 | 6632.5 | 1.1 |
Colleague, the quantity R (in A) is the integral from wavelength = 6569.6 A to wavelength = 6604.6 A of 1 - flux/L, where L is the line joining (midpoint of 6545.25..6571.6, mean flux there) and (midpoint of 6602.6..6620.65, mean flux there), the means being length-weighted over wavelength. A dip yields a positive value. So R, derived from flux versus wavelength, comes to 5.4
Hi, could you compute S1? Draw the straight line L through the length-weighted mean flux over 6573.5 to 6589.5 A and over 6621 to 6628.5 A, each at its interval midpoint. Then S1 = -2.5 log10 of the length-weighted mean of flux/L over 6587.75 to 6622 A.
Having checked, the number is 0.43 mag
